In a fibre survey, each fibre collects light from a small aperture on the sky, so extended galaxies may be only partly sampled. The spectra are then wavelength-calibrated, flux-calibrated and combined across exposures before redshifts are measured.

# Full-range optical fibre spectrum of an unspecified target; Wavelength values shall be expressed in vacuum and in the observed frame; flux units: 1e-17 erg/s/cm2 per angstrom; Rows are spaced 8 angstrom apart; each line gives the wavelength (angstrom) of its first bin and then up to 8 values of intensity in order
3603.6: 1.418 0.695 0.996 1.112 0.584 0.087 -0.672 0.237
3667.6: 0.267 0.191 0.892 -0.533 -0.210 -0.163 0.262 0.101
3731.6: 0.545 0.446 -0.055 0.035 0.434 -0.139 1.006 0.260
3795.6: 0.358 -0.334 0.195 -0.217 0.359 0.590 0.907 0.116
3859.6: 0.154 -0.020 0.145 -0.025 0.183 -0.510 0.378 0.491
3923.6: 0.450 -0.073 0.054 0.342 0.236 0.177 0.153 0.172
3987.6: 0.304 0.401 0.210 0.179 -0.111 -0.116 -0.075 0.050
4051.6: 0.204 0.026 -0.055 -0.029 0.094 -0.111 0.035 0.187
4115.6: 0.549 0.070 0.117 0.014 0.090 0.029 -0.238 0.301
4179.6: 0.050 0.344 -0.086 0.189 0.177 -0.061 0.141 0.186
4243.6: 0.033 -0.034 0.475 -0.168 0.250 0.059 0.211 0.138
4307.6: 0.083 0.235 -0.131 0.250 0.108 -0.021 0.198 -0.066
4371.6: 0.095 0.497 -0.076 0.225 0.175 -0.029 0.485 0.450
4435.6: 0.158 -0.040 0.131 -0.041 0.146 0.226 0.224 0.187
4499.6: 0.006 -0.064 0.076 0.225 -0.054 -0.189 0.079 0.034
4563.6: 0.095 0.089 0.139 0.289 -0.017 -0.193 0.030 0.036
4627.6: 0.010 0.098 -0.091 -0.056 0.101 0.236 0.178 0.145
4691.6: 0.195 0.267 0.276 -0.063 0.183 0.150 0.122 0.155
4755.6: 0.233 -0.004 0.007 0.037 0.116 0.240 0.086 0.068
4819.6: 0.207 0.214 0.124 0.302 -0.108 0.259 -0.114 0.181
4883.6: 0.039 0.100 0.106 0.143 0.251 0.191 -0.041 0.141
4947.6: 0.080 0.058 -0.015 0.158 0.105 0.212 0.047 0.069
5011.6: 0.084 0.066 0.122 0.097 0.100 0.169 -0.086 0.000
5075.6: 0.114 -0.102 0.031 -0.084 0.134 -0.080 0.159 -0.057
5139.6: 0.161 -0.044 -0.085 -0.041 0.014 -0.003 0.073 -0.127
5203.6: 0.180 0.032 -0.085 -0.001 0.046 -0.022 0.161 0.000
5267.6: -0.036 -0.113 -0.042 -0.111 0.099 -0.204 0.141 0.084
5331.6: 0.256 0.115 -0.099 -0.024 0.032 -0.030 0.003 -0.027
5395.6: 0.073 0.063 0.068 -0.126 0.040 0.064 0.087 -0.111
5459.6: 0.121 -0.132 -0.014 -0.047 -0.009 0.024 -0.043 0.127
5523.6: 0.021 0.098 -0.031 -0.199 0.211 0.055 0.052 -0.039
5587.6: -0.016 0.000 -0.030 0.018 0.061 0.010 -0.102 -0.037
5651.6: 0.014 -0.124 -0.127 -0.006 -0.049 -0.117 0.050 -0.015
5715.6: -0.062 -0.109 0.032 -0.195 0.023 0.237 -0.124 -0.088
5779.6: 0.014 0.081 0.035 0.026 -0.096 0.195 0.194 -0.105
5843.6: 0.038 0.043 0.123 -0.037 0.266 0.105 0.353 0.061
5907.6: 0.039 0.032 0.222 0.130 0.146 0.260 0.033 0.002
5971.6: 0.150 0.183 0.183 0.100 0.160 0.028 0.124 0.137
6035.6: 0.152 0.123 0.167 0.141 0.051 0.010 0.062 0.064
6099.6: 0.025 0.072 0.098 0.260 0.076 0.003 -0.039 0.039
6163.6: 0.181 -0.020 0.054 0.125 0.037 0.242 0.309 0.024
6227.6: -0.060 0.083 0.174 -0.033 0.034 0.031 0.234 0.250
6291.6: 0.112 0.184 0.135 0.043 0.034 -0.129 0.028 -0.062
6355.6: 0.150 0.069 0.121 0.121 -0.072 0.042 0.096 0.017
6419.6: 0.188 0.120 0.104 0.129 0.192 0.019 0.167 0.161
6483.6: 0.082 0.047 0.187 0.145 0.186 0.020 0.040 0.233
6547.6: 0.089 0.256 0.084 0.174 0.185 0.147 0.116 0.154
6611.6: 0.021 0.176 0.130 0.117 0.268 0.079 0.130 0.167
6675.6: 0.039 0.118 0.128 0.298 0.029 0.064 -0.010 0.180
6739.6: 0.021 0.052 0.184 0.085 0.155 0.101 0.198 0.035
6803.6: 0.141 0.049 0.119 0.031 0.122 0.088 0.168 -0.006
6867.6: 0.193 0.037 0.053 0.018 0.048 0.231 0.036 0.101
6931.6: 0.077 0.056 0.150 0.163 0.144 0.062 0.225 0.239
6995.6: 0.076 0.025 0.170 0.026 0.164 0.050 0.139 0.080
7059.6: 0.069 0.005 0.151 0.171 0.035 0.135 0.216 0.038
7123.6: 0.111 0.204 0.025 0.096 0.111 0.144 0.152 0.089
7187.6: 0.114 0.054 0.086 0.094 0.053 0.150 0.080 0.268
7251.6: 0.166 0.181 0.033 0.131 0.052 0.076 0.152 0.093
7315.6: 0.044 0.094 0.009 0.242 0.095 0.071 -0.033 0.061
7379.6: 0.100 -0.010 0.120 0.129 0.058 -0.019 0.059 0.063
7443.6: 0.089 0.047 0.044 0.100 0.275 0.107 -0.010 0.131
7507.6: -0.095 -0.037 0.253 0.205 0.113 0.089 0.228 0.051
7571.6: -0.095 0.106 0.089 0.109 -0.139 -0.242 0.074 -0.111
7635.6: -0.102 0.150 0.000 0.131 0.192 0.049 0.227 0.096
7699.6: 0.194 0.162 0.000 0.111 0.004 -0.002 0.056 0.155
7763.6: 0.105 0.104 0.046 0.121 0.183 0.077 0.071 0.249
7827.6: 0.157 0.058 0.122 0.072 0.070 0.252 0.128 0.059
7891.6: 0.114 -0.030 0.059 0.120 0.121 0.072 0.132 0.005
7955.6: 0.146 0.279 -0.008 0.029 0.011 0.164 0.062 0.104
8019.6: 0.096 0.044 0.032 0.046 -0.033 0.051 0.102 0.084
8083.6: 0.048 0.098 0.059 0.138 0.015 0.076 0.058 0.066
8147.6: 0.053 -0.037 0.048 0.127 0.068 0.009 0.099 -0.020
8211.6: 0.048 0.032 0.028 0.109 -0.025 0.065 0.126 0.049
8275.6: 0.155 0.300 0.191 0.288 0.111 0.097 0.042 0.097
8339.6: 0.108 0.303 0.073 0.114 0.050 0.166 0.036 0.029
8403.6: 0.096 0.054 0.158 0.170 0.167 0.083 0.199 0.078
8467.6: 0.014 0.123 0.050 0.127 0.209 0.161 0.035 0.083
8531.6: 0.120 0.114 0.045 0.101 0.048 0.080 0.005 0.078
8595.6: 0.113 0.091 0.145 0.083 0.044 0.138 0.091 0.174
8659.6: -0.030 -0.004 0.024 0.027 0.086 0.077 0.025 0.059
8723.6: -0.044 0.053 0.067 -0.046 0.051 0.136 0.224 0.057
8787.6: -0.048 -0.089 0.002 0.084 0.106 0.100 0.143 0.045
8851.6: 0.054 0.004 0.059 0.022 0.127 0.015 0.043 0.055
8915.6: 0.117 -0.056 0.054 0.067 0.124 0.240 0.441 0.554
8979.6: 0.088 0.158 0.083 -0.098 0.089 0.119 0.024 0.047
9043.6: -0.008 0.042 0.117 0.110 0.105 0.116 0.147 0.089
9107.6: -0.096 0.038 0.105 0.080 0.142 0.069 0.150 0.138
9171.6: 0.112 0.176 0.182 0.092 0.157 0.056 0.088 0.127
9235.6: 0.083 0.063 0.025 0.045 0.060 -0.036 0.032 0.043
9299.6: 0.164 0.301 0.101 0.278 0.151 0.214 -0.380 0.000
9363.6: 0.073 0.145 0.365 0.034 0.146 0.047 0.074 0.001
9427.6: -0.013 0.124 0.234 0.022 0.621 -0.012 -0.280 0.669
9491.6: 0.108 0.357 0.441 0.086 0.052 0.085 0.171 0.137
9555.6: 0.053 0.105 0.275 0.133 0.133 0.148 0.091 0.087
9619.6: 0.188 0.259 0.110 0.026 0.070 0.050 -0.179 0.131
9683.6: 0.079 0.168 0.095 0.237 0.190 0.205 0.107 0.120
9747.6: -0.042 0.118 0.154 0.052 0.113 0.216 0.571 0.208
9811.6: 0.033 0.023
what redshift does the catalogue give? 1.40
